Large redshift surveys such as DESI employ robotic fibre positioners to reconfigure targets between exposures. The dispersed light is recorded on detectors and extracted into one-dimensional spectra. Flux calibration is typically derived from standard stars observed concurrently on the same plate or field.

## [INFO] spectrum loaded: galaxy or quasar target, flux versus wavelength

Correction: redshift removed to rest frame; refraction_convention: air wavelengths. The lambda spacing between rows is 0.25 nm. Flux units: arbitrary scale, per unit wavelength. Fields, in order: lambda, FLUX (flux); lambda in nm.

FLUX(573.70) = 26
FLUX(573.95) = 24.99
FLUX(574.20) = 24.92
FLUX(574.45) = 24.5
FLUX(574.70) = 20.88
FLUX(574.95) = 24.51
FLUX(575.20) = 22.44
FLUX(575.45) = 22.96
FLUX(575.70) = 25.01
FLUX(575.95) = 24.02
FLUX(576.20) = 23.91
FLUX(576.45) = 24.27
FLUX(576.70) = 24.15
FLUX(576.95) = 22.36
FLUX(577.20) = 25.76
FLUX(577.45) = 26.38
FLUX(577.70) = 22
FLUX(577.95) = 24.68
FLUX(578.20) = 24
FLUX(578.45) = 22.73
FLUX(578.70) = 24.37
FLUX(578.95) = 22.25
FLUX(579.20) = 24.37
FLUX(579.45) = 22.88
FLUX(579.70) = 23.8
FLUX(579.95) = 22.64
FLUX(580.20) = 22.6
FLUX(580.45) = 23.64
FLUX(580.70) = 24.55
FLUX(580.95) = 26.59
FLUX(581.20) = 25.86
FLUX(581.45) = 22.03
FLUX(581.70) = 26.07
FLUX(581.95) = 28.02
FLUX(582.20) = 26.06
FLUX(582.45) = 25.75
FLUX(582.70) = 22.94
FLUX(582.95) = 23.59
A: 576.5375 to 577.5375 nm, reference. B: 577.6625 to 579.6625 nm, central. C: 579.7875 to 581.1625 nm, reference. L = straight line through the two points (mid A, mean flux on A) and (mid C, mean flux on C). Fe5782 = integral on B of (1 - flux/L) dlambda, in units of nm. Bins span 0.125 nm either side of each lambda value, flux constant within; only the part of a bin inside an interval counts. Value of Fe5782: 0.07 nm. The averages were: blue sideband 24.6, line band 23.5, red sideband 24.1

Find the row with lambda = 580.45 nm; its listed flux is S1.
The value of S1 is 23.64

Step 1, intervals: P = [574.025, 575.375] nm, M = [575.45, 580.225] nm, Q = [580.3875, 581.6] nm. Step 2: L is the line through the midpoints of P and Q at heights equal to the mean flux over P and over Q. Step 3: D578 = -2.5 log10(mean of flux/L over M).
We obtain 0.01 mag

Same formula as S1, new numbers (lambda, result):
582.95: 23.59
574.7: 20.88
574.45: 24.5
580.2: 22.6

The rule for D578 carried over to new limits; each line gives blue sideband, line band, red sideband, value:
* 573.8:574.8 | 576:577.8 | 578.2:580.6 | -0.024 mag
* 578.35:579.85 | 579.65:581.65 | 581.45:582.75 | 0.021 mag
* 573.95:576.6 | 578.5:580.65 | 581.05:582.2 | 0.075 mag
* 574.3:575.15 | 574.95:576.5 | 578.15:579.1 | -0.024 mag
